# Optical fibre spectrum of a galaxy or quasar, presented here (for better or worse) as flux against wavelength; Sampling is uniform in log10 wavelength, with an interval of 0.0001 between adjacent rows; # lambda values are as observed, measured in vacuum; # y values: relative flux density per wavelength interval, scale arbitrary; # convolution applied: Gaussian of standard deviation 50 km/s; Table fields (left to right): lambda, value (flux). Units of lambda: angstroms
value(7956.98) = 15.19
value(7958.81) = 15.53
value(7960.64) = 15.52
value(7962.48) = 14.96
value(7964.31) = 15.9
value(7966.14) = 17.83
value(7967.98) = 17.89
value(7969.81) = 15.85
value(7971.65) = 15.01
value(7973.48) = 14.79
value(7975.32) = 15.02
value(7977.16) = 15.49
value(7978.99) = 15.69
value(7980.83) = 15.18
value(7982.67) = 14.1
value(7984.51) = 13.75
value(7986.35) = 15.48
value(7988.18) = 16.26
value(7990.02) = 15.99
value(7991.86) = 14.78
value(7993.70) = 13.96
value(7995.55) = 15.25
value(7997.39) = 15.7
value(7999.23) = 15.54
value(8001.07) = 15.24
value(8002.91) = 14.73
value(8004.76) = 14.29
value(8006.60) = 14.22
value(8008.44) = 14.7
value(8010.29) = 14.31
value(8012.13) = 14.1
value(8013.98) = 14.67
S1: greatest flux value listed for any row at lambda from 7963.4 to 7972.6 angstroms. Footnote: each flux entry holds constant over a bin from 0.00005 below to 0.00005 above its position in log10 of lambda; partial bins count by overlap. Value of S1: 17.89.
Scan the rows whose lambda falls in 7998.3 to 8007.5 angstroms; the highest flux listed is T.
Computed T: 15.54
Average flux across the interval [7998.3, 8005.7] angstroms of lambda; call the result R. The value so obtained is 15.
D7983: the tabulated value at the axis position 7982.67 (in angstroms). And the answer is 14.1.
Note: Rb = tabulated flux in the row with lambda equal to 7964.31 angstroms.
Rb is 15.9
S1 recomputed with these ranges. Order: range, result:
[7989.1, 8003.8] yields 15.99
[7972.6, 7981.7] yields 15.69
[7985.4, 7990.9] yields 16.26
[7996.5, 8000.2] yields 15.7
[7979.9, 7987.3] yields 15.48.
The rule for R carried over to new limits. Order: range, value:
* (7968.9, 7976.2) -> 15.2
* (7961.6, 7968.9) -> 16.7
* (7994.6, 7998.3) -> 15.4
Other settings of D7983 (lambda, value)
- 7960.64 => 15.52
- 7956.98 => 15.19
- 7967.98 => 17.89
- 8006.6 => 14.22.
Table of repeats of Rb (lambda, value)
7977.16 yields 15.49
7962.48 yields 14.96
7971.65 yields 15.01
